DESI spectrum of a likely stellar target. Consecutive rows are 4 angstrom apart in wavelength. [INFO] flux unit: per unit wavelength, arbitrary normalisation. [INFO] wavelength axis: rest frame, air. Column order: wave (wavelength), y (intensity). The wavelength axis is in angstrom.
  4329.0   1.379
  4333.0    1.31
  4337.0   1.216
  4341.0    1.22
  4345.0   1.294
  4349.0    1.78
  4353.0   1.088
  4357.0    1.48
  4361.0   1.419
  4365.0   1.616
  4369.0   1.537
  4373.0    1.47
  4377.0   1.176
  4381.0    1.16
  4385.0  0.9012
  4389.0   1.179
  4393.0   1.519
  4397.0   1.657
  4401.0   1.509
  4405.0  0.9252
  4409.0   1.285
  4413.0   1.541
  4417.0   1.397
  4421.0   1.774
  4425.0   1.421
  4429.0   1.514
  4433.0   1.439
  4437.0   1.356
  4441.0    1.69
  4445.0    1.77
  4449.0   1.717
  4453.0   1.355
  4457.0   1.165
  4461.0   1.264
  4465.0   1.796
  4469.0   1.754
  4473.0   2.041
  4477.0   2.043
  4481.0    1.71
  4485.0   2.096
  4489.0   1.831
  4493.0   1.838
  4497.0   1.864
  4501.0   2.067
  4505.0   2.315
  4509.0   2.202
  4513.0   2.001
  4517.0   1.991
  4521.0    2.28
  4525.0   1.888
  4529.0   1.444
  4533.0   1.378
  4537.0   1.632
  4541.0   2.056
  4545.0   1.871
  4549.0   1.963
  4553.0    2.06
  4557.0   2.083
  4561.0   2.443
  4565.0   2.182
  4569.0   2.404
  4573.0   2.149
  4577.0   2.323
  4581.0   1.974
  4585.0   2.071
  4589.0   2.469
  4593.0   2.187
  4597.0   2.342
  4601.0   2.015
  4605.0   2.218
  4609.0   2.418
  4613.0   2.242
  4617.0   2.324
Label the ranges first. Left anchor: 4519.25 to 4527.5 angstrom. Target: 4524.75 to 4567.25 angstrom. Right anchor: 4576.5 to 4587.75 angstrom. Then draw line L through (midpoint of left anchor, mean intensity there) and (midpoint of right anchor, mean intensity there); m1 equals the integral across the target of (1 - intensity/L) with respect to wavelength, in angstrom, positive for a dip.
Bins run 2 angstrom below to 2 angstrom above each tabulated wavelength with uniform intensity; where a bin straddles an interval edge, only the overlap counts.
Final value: 3.27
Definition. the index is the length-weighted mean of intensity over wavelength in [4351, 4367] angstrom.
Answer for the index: 1.4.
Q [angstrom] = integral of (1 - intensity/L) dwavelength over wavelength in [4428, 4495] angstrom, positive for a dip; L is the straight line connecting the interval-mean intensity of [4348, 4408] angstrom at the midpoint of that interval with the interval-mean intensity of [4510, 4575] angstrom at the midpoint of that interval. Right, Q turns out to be 0.38 angstrom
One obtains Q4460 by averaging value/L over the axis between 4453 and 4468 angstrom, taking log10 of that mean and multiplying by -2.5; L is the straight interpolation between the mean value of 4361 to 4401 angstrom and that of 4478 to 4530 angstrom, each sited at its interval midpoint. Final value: 0.23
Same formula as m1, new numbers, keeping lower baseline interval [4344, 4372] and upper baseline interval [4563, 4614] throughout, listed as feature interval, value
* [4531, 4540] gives 2.14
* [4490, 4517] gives -1.20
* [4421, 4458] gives 4.66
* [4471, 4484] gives -0.58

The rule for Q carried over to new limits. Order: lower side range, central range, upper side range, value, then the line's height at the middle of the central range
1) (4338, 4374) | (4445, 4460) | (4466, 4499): 2.8 angstrom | 1.78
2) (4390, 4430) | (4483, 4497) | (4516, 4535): -1.9 angstrom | 1.68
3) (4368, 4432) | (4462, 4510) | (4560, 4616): -4.6 angstrom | 1.77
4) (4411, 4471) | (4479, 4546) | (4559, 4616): -1.3 angstrom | 1.88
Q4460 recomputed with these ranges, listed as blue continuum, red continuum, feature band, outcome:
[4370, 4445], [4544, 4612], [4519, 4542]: 0.12 mag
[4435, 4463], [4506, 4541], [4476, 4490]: -0.16 mag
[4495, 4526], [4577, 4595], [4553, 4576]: -0.04 mag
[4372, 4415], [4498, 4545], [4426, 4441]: 0.02 mag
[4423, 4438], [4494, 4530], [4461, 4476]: -0.05 mag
